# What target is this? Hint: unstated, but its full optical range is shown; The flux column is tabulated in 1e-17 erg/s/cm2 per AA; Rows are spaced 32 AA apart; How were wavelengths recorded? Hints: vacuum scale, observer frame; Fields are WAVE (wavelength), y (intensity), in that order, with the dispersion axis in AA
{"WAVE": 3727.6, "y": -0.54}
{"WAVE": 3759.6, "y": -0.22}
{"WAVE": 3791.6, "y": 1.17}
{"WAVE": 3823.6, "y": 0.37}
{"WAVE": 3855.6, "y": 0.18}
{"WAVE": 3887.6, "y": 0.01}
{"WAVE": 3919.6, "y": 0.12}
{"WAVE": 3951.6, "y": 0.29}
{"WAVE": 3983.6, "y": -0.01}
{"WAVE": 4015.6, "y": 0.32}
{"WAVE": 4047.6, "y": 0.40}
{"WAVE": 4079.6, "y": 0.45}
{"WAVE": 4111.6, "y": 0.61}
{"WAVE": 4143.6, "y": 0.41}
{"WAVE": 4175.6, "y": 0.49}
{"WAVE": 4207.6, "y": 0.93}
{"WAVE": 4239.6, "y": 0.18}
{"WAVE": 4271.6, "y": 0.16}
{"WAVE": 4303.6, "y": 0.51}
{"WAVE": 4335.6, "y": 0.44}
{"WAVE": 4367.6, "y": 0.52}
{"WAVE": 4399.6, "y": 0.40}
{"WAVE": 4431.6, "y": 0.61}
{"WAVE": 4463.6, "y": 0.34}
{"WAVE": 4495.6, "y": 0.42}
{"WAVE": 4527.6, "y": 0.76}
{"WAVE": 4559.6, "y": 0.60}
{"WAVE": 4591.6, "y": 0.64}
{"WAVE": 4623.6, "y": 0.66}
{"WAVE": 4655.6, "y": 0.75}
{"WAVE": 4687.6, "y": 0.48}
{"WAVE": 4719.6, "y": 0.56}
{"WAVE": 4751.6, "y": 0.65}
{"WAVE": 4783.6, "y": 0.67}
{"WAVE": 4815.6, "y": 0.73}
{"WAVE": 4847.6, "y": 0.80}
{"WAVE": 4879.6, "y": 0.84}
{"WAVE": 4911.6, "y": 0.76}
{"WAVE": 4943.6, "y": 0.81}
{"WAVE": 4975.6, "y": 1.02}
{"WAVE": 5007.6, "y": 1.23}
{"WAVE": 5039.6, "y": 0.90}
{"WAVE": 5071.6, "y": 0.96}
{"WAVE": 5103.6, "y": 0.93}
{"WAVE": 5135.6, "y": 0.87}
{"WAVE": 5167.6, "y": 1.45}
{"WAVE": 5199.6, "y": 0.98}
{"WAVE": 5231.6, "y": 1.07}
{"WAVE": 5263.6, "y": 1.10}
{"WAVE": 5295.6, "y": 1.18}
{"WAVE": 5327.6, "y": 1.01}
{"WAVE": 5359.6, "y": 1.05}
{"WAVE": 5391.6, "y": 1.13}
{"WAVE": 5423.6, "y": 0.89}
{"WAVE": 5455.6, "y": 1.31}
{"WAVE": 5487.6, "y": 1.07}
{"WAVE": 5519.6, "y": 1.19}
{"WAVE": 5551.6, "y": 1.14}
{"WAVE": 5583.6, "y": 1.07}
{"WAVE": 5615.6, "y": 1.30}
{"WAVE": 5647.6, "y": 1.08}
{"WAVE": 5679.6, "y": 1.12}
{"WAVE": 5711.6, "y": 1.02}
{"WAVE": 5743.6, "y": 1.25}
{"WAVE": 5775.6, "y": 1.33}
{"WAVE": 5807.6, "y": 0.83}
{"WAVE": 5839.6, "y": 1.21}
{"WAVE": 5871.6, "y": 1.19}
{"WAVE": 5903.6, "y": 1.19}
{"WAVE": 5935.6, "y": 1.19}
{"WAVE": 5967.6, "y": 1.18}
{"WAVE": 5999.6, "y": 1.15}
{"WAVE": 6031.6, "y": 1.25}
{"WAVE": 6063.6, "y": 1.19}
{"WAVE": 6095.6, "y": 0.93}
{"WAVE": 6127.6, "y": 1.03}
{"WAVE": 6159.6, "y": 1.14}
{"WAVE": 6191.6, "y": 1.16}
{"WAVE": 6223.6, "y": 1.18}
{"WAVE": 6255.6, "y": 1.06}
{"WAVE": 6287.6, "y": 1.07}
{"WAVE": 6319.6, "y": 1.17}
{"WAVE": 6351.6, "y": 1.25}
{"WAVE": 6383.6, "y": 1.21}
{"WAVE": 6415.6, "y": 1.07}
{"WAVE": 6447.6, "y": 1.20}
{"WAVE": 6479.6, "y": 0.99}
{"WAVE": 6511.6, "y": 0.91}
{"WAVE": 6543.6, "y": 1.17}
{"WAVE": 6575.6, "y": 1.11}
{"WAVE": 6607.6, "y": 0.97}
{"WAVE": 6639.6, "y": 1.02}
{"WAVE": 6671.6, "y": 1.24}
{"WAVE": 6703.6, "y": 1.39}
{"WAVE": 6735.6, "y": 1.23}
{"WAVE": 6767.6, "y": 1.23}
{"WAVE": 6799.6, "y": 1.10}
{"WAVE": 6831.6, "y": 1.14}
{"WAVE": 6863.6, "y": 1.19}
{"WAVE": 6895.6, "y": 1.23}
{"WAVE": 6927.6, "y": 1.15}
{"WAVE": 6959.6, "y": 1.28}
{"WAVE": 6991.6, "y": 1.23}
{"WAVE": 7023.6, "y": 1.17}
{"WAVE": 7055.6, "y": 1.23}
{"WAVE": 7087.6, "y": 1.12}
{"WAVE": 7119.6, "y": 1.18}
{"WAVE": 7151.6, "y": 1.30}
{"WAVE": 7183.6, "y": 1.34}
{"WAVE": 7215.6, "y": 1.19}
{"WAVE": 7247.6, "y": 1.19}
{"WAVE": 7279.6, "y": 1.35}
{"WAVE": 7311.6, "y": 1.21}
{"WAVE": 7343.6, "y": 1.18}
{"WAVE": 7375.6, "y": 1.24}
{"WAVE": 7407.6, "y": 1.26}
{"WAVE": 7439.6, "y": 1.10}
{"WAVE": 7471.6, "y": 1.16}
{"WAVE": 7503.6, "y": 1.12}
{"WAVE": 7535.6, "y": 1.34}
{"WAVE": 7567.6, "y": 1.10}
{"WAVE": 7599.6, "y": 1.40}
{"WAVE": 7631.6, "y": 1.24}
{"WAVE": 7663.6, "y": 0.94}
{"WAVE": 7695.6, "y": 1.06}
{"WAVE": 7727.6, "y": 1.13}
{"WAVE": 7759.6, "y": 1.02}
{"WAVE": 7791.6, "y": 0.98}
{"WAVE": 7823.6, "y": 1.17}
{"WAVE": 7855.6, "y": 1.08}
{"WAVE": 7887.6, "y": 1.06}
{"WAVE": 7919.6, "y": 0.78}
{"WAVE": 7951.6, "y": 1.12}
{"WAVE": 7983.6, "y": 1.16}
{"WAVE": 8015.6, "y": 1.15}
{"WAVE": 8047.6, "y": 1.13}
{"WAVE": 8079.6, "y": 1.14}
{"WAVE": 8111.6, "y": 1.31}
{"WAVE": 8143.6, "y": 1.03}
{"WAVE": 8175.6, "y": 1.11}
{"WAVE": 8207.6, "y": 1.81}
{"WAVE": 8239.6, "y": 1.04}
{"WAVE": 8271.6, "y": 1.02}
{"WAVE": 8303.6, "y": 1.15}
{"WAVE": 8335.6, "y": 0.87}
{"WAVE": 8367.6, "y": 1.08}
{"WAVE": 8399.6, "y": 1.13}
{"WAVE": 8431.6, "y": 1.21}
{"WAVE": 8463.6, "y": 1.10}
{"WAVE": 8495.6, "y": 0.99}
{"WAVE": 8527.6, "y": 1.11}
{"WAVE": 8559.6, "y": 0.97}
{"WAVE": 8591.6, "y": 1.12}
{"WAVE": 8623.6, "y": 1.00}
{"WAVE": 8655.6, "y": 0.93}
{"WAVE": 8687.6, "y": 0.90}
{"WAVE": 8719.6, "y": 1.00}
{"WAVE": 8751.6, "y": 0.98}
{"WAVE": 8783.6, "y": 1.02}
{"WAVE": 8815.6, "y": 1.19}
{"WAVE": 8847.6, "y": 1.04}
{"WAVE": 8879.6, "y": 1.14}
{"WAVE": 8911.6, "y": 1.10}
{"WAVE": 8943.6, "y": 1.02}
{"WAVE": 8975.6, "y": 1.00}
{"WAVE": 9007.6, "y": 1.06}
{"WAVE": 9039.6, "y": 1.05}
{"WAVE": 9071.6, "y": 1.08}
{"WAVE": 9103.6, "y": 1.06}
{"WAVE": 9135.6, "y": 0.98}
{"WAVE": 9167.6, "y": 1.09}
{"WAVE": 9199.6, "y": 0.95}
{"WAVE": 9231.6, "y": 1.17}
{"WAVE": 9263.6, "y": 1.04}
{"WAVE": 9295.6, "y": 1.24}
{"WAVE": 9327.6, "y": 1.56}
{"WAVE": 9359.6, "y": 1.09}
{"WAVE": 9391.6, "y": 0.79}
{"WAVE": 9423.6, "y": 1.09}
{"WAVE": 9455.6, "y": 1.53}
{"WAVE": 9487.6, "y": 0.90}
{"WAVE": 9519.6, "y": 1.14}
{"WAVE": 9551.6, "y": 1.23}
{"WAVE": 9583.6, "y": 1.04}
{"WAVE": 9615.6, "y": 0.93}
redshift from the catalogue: 0.248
